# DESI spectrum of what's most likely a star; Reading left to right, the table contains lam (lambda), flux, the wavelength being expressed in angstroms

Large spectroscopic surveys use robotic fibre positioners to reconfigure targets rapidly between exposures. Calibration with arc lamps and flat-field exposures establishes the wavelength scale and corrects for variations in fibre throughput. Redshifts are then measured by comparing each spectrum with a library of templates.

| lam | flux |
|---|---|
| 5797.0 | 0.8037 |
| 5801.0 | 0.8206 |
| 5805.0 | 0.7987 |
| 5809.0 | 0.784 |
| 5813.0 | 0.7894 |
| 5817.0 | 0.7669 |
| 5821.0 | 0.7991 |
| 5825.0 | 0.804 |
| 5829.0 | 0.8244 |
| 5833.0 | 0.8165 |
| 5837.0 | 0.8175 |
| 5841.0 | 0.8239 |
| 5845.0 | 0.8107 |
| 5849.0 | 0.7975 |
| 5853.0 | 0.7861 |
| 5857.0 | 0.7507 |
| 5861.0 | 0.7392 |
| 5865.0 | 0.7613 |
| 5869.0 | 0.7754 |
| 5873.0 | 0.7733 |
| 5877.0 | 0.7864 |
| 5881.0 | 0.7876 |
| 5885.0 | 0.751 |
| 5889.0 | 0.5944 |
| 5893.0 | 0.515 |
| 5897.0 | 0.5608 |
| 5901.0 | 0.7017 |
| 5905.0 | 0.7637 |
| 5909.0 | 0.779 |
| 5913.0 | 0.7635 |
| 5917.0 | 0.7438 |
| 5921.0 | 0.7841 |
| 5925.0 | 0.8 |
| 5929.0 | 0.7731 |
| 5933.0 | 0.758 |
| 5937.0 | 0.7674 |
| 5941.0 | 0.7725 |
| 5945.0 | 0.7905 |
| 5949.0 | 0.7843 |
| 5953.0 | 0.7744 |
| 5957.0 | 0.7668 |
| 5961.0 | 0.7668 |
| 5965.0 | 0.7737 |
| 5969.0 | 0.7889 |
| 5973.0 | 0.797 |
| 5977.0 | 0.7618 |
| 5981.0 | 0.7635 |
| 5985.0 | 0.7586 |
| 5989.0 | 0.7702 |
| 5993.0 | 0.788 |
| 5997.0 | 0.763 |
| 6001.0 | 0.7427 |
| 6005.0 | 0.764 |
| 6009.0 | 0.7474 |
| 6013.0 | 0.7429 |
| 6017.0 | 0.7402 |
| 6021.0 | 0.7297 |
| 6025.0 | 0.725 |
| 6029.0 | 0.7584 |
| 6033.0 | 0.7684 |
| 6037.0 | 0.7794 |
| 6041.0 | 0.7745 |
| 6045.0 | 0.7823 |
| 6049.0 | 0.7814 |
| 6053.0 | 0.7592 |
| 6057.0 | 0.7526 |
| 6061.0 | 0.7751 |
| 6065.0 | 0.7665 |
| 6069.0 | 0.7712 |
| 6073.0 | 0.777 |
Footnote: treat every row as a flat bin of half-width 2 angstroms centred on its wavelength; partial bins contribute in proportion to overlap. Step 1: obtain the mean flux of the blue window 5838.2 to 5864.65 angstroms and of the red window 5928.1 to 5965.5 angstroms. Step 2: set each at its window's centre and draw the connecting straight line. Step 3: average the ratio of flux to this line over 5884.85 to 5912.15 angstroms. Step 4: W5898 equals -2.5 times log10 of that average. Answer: 0.17 mag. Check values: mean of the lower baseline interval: 0.784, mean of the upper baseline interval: 0.773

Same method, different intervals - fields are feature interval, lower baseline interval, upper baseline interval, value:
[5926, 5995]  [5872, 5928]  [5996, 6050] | -0.05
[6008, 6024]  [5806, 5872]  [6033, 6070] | 0.05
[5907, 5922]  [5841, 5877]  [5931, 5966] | 0.01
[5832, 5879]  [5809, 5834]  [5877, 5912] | -0.05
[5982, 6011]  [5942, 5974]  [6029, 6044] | 0.02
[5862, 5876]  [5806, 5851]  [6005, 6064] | 0.04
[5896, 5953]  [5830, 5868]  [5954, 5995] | 0.03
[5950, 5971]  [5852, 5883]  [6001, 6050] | -0.02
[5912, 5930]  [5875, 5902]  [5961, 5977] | -0.09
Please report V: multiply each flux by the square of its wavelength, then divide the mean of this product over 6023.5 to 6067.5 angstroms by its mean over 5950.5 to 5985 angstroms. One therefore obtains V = 1.0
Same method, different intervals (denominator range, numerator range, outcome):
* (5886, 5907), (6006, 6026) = 1.21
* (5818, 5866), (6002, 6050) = 1.01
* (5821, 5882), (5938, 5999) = 1.02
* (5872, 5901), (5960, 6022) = 1.16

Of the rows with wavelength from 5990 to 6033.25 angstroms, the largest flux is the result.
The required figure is 0.788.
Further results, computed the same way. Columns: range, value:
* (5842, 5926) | 0.8107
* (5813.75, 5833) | 0.8244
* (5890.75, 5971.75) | 0.8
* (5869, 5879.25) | 0.7864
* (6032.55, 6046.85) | 0.7823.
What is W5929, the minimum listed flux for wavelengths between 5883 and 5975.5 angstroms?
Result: 0.515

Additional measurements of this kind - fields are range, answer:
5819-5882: 0.7392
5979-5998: 0.7586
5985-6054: 0.725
